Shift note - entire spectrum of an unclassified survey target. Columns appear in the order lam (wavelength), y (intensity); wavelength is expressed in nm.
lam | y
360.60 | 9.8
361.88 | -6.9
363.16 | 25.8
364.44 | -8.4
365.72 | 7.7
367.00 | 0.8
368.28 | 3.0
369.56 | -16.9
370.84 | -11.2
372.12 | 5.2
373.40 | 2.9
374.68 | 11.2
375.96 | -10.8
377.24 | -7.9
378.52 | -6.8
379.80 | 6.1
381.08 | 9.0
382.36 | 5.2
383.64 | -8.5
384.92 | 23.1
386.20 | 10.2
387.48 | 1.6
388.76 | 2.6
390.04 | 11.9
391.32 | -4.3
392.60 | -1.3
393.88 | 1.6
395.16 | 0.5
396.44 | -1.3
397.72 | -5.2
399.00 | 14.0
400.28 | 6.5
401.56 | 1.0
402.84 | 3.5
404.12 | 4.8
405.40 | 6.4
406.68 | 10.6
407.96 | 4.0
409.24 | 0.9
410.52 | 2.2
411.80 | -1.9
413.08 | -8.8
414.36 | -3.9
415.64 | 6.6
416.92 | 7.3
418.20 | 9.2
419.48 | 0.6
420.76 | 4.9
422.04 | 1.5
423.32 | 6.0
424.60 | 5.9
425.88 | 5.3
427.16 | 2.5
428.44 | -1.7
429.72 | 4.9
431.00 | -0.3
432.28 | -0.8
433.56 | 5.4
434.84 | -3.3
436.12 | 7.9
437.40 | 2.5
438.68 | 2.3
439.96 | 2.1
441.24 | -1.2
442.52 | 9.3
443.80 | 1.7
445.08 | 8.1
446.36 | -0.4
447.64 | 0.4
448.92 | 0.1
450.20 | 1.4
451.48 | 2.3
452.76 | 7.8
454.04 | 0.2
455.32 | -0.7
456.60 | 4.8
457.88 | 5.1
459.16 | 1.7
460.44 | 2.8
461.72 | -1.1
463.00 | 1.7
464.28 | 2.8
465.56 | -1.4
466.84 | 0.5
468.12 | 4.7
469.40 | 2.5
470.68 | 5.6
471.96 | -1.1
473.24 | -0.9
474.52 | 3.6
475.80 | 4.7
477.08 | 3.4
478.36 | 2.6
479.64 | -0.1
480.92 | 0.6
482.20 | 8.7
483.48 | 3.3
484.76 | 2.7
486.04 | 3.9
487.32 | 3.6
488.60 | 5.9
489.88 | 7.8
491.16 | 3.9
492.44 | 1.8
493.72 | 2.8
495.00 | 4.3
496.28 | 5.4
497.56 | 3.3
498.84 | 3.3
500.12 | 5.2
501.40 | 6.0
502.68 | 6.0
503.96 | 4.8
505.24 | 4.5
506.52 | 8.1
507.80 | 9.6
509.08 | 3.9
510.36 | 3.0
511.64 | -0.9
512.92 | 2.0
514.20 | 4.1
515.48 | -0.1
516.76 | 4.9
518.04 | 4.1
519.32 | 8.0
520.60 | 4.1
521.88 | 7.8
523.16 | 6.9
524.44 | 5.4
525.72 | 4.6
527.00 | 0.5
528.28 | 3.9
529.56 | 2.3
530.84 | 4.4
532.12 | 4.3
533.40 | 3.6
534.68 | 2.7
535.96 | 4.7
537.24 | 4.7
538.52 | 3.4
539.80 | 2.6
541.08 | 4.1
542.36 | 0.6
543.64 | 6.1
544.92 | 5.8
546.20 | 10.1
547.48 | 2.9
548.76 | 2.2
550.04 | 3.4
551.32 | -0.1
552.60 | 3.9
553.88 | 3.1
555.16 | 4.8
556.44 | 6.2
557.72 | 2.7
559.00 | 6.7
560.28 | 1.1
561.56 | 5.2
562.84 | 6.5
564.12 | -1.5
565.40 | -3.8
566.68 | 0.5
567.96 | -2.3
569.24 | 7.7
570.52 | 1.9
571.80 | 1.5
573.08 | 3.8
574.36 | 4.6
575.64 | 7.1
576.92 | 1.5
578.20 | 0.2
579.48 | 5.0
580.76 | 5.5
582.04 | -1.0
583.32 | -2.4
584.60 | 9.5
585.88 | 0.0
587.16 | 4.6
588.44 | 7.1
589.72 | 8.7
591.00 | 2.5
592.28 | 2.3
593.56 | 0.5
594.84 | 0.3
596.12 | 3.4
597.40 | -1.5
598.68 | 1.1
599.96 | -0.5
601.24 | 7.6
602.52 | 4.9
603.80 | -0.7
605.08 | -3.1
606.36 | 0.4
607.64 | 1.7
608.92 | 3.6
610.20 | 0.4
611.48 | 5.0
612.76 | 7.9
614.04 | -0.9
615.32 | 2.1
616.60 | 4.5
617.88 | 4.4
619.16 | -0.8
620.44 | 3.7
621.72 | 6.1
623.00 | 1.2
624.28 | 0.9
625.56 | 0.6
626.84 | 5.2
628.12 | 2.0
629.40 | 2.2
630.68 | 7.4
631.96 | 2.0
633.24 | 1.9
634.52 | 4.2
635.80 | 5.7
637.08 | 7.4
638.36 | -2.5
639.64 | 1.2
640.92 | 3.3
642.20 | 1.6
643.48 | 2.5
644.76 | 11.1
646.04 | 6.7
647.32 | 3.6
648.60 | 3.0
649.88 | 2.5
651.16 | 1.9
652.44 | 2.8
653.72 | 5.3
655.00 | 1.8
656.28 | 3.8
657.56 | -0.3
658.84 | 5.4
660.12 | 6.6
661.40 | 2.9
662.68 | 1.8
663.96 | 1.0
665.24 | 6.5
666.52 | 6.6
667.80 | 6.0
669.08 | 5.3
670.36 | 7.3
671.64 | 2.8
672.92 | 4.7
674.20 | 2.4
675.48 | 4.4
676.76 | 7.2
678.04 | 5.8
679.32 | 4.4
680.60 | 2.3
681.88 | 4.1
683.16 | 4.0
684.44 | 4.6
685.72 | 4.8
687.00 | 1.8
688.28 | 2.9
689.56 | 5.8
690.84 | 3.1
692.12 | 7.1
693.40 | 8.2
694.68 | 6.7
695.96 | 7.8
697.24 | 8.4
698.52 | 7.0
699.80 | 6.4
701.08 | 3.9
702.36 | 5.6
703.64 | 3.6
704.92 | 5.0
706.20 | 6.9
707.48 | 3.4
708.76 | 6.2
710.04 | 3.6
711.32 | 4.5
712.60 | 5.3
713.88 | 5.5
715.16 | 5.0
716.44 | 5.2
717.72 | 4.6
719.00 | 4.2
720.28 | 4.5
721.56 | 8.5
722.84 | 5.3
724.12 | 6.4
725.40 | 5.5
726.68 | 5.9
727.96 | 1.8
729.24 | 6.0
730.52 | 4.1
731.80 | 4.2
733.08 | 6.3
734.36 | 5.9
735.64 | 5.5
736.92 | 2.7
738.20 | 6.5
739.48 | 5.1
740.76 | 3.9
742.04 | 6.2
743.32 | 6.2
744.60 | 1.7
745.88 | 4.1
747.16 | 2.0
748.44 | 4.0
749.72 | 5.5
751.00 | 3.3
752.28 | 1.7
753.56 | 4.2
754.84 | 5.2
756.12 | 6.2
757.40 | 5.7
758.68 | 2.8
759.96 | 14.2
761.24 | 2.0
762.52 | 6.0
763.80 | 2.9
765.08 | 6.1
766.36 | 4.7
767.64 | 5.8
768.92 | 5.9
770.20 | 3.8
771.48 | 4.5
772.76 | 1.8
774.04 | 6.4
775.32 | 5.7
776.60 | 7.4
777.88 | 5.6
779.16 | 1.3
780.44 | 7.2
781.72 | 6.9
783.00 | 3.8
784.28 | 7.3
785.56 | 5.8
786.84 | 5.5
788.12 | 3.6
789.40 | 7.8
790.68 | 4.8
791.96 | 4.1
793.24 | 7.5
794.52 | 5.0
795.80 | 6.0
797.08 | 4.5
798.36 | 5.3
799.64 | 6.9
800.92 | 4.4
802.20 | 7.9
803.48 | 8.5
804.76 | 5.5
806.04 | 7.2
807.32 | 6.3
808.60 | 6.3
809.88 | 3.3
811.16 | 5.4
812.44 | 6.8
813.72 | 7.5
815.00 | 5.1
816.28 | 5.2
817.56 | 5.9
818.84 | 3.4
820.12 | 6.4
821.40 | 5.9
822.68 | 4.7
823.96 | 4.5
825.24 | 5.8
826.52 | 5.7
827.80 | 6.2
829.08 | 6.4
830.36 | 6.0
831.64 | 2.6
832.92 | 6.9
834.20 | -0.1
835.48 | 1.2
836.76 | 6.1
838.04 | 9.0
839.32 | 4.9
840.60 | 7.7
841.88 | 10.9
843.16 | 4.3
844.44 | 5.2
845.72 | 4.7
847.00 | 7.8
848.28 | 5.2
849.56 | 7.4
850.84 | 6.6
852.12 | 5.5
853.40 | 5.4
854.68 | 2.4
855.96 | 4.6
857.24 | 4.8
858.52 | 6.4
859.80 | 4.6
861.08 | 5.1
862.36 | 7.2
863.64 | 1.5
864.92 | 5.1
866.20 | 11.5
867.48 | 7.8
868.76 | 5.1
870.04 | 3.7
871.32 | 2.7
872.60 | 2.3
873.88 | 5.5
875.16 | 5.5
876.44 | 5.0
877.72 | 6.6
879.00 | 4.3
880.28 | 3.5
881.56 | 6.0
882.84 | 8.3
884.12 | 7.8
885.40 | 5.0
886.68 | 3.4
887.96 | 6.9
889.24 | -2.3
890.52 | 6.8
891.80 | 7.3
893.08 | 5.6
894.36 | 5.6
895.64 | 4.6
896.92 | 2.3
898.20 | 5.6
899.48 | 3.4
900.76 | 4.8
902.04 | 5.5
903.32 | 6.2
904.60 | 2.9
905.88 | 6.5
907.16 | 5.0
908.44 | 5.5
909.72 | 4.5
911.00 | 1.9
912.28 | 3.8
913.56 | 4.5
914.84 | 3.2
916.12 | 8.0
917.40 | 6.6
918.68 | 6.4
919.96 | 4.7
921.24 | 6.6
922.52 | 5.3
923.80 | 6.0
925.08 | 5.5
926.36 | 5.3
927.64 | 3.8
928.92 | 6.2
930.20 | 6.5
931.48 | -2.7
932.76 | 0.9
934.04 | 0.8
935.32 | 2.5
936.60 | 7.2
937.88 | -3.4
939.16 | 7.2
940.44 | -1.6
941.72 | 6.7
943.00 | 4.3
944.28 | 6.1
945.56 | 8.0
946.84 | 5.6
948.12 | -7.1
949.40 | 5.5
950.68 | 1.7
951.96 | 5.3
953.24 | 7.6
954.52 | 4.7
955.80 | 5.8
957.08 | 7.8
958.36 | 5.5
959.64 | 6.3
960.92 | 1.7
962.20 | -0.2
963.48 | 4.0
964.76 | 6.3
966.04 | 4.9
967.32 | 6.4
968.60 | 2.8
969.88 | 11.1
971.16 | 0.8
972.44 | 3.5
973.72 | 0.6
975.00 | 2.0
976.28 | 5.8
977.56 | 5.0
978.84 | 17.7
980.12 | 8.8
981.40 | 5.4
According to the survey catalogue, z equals 0.730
